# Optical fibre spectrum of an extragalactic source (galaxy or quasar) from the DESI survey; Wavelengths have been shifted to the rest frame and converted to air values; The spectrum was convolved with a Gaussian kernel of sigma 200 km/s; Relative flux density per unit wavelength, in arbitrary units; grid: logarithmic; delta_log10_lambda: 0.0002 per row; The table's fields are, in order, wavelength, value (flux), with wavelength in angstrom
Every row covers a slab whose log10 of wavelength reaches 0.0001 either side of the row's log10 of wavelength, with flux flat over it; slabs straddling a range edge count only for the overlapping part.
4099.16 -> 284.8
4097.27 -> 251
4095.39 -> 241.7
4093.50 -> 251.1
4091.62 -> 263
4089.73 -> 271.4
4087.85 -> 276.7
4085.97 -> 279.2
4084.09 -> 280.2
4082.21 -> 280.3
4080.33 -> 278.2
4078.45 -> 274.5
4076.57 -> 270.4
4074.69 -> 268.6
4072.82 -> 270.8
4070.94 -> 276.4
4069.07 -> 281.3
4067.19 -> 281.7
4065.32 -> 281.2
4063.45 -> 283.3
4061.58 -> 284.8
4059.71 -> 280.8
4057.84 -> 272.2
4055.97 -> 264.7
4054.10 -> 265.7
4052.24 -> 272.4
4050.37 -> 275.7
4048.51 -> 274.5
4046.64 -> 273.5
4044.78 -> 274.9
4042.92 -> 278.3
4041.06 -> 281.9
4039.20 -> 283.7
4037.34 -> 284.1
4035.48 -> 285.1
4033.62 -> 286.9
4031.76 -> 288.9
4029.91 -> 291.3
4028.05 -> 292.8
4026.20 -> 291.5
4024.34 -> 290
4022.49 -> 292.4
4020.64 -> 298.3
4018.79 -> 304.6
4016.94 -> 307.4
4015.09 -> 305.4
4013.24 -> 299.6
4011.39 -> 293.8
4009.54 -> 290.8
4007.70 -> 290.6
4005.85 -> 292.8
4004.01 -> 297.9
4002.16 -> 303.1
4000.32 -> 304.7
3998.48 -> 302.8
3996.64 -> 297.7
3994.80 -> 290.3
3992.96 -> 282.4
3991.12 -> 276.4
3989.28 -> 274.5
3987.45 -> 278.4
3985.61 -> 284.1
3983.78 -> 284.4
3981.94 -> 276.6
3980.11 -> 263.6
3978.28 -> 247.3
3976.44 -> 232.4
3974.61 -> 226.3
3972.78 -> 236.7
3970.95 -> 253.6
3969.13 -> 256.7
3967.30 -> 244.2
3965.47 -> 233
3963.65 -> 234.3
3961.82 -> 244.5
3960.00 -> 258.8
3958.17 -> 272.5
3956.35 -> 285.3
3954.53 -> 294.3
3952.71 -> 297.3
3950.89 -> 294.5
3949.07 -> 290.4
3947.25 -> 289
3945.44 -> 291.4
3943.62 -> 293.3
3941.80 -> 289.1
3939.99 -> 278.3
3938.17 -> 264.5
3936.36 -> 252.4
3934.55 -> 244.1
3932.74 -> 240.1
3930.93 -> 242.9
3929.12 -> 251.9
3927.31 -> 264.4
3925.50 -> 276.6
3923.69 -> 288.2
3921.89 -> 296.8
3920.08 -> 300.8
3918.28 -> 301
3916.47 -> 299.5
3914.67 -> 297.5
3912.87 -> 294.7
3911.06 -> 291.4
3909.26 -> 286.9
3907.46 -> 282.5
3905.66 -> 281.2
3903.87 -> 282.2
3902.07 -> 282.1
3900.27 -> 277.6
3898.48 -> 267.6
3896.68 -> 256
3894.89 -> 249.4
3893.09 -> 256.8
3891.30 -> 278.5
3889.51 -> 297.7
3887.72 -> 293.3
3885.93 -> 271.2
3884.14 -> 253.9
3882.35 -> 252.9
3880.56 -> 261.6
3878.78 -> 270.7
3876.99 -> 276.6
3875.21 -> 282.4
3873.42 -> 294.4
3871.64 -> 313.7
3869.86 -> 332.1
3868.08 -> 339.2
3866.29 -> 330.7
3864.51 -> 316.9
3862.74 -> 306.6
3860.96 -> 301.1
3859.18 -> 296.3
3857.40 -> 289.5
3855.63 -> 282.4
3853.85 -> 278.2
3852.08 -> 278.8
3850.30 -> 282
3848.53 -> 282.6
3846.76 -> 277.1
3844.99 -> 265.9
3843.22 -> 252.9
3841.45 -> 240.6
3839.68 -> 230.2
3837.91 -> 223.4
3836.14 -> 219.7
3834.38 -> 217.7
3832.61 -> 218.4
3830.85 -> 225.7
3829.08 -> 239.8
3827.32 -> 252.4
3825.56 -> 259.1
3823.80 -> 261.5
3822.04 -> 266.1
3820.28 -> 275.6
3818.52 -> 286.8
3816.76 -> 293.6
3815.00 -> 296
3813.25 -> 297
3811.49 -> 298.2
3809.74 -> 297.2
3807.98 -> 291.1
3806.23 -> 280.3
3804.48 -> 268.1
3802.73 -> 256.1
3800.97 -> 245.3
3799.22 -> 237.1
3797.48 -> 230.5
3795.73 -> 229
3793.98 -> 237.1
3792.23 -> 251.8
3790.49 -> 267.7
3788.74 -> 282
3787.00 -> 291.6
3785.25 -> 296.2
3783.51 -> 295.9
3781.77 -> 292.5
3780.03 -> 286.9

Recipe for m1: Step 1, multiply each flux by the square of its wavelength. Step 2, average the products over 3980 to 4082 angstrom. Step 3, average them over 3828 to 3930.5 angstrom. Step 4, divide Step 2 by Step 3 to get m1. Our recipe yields 1.11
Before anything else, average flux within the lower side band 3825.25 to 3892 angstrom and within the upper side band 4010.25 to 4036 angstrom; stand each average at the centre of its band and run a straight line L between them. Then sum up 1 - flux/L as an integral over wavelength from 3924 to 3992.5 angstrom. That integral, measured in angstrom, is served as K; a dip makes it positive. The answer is 5.0 angstrom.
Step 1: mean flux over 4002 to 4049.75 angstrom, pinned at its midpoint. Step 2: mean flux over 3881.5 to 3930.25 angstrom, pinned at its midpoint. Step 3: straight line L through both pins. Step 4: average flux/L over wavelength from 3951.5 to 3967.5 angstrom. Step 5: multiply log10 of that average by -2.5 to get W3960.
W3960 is 0.08 mag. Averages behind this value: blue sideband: 279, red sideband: 290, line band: 264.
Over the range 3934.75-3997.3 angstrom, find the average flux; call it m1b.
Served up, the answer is 269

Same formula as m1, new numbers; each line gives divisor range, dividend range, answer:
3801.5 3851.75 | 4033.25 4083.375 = 1.19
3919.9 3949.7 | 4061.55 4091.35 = 1.09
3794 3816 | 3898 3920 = 1.13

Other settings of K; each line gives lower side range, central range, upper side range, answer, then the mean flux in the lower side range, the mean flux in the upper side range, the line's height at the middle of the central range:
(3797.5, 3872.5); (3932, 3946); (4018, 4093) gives 0.4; 273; 280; 277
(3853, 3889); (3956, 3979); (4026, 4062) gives 3.1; 292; 280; 285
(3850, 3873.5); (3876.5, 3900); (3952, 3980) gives 1.9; 304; 254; 291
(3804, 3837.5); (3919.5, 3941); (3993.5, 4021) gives 1.4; 265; 298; 285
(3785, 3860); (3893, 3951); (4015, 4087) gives -1.3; 264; 282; 272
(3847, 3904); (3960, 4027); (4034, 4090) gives 0.7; 285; 277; 280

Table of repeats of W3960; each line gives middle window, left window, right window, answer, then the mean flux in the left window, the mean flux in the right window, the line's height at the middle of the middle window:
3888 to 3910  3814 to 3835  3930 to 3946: -0.049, 258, 266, 263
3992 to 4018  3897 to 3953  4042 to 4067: -0.074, 280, 276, 277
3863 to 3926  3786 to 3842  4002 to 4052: -0.066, 258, 289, 270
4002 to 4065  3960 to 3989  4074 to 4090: -0.082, 254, 276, 266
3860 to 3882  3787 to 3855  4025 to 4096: -0.142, 261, 277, 264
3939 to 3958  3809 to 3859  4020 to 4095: -0.070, 264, 278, 272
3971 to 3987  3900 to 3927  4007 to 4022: 0.152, 289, 299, 295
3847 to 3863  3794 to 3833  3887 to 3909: -0.069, 264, 276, 270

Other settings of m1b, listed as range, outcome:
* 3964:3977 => 241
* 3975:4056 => 285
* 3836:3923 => 282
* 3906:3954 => 281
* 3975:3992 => 267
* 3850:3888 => 291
